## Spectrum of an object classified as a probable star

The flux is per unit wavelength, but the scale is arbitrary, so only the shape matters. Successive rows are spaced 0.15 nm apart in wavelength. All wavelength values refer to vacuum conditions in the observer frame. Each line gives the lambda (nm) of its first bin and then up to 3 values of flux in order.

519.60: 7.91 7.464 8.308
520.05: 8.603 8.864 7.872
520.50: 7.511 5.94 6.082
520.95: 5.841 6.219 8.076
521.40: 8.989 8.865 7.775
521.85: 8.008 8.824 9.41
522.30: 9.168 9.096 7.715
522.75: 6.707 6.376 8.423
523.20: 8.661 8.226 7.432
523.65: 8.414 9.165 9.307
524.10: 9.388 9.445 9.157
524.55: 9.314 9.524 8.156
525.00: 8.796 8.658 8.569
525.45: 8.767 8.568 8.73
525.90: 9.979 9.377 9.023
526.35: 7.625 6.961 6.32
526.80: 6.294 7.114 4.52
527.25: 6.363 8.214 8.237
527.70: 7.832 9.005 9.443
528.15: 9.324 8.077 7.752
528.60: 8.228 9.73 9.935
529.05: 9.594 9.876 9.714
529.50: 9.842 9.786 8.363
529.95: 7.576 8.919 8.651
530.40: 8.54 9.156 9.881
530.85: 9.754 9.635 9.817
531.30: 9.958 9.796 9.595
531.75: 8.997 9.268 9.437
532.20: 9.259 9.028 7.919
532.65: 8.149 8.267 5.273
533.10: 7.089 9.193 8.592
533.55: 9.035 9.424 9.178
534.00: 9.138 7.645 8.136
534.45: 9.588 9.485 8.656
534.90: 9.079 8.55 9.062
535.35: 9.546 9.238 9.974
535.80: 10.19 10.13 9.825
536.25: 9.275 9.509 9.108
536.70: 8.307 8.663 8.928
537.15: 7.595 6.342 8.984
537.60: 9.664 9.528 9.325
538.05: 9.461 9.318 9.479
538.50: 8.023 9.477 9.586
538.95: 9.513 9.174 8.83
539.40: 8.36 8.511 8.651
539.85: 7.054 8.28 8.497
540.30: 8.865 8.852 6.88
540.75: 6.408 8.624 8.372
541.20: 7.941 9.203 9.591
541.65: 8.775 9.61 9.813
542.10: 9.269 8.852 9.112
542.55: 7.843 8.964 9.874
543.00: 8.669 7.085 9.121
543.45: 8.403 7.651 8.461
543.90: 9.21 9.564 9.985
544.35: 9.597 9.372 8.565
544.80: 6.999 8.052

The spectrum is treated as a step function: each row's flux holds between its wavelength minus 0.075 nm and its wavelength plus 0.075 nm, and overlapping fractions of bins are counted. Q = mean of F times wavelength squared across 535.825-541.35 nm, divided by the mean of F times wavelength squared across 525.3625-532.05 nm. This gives 1.04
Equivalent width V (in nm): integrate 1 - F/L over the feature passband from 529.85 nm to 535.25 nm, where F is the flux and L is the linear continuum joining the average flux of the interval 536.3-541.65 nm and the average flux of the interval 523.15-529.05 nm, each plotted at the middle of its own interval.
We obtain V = -0.198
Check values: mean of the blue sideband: 8.41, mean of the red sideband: 8.66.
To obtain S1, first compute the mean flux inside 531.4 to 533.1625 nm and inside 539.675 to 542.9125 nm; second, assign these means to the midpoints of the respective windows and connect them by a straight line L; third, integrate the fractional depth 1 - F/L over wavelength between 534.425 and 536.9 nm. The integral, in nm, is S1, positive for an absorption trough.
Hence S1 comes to -0.22 nm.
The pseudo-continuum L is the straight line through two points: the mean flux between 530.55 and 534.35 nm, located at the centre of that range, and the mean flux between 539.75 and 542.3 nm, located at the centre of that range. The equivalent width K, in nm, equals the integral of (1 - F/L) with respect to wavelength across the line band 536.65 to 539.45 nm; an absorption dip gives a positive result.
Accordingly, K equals -0.08 nm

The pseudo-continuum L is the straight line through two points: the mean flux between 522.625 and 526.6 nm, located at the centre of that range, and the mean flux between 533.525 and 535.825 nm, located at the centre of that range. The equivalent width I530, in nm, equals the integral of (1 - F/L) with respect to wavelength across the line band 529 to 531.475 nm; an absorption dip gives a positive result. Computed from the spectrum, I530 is -0.13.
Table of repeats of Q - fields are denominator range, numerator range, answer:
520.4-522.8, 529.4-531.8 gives 1.23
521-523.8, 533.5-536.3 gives 1.19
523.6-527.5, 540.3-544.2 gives 1.11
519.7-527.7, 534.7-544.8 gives 1.16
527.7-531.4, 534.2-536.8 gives 1.03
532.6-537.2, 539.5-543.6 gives 0.99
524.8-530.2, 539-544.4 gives 1.08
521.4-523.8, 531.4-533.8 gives 1.09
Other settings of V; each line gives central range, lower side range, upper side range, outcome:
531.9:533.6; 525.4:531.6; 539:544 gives 0.06 nm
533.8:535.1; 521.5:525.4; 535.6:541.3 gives -0.02 nm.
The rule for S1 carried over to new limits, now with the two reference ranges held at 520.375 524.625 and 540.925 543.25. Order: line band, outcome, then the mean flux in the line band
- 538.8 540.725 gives 0.072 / 8.45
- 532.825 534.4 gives 0.047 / 8.29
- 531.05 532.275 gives -0.152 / 9.52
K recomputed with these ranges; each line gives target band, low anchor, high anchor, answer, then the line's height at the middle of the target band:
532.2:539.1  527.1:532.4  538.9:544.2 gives -0.060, 8.81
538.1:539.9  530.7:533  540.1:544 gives -0.026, 8.74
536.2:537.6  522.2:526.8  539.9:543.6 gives -0.002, 8.56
